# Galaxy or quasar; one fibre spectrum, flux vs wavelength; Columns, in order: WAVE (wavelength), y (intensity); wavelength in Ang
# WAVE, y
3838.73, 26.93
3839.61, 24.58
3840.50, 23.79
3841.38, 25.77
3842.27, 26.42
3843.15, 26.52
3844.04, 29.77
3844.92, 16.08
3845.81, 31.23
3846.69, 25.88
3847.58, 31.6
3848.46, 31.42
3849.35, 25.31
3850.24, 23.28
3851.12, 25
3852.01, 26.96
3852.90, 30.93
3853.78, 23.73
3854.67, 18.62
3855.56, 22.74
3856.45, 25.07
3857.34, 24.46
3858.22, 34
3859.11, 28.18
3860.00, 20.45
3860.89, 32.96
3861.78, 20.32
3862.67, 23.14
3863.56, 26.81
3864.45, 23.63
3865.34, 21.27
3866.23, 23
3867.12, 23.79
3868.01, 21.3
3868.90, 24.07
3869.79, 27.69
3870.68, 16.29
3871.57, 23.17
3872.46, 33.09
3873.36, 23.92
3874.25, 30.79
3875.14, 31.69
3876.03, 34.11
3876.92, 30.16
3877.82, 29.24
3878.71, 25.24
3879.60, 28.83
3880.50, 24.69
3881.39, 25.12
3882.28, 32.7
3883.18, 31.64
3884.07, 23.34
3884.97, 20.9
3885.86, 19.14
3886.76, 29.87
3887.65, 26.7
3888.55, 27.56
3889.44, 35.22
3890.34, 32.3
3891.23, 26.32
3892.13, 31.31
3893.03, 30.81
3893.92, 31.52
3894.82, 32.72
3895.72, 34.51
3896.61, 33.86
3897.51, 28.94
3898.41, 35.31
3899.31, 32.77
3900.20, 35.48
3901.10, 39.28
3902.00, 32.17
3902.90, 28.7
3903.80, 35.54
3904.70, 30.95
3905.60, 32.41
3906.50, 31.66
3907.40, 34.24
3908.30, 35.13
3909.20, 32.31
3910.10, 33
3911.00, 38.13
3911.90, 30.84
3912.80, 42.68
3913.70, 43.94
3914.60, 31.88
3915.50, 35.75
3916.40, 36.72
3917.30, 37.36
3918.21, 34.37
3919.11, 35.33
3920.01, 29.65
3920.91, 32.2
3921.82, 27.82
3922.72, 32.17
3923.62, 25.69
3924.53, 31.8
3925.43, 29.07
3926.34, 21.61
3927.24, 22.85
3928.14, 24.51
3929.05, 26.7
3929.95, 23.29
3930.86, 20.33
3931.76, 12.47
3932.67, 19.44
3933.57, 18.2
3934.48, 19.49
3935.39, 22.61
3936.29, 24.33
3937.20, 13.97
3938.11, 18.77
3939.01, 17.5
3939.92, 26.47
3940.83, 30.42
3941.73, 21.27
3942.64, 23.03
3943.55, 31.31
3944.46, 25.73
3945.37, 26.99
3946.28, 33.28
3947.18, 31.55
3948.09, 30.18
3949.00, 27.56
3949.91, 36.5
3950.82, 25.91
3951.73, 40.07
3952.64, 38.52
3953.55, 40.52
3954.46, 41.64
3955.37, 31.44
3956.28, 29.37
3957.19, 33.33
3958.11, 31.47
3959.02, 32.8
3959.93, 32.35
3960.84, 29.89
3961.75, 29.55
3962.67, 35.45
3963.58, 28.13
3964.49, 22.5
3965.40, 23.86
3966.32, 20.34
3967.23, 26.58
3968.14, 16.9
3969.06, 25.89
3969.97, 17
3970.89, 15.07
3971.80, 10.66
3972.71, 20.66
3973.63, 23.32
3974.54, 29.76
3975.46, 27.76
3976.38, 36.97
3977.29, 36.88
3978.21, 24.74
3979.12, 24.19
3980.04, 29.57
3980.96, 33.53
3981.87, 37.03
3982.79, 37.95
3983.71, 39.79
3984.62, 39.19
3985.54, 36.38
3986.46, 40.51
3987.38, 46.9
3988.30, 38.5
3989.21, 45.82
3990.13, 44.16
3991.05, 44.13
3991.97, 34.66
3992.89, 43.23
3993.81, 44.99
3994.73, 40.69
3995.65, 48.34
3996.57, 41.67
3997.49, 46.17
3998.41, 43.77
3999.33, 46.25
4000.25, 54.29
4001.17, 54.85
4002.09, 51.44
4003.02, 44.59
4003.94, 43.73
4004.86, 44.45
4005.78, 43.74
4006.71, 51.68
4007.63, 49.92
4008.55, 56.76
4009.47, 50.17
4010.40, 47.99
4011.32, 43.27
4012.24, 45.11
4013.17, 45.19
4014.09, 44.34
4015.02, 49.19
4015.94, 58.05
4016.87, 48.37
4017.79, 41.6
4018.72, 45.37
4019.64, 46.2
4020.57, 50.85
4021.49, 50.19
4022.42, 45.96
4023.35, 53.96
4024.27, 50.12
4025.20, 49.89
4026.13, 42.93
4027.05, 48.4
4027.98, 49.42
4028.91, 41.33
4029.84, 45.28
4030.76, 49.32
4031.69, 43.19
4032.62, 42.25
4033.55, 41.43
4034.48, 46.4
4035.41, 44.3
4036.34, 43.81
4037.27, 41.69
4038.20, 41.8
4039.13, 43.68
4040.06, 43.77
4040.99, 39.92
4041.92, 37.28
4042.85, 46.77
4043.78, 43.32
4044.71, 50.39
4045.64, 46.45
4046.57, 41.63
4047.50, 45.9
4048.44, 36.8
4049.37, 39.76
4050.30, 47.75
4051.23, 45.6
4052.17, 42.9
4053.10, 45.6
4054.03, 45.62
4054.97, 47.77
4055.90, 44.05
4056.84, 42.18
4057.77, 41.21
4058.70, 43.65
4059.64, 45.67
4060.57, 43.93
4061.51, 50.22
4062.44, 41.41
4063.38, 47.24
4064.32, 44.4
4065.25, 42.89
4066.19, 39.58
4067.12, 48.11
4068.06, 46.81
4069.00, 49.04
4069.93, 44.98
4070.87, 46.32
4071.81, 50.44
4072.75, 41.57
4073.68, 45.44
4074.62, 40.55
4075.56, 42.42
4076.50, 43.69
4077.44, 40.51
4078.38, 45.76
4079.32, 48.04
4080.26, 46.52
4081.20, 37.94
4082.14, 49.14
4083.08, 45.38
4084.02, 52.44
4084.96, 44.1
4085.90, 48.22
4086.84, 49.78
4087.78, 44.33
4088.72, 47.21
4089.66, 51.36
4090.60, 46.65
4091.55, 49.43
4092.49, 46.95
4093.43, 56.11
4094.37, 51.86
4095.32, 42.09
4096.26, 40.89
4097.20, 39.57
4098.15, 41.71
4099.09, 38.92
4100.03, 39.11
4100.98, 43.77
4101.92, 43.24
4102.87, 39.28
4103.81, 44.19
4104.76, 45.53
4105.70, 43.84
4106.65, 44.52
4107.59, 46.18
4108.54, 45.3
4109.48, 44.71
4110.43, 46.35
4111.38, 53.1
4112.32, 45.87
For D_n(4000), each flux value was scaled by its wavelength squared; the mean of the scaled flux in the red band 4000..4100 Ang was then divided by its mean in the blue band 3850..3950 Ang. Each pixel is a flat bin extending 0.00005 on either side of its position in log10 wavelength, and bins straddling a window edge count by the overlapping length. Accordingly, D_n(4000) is 1.75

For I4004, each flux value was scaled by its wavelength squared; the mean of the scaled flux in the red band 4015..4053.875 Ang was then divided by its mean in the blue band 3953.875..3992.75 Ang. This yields 1.50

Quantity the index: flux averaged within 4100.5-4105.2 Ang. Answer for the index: 43.1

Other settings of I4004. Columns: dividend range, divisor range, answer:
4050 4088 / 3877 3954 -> 1.66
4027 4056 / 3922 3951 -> 1.87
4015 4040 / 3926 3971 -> 1.82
